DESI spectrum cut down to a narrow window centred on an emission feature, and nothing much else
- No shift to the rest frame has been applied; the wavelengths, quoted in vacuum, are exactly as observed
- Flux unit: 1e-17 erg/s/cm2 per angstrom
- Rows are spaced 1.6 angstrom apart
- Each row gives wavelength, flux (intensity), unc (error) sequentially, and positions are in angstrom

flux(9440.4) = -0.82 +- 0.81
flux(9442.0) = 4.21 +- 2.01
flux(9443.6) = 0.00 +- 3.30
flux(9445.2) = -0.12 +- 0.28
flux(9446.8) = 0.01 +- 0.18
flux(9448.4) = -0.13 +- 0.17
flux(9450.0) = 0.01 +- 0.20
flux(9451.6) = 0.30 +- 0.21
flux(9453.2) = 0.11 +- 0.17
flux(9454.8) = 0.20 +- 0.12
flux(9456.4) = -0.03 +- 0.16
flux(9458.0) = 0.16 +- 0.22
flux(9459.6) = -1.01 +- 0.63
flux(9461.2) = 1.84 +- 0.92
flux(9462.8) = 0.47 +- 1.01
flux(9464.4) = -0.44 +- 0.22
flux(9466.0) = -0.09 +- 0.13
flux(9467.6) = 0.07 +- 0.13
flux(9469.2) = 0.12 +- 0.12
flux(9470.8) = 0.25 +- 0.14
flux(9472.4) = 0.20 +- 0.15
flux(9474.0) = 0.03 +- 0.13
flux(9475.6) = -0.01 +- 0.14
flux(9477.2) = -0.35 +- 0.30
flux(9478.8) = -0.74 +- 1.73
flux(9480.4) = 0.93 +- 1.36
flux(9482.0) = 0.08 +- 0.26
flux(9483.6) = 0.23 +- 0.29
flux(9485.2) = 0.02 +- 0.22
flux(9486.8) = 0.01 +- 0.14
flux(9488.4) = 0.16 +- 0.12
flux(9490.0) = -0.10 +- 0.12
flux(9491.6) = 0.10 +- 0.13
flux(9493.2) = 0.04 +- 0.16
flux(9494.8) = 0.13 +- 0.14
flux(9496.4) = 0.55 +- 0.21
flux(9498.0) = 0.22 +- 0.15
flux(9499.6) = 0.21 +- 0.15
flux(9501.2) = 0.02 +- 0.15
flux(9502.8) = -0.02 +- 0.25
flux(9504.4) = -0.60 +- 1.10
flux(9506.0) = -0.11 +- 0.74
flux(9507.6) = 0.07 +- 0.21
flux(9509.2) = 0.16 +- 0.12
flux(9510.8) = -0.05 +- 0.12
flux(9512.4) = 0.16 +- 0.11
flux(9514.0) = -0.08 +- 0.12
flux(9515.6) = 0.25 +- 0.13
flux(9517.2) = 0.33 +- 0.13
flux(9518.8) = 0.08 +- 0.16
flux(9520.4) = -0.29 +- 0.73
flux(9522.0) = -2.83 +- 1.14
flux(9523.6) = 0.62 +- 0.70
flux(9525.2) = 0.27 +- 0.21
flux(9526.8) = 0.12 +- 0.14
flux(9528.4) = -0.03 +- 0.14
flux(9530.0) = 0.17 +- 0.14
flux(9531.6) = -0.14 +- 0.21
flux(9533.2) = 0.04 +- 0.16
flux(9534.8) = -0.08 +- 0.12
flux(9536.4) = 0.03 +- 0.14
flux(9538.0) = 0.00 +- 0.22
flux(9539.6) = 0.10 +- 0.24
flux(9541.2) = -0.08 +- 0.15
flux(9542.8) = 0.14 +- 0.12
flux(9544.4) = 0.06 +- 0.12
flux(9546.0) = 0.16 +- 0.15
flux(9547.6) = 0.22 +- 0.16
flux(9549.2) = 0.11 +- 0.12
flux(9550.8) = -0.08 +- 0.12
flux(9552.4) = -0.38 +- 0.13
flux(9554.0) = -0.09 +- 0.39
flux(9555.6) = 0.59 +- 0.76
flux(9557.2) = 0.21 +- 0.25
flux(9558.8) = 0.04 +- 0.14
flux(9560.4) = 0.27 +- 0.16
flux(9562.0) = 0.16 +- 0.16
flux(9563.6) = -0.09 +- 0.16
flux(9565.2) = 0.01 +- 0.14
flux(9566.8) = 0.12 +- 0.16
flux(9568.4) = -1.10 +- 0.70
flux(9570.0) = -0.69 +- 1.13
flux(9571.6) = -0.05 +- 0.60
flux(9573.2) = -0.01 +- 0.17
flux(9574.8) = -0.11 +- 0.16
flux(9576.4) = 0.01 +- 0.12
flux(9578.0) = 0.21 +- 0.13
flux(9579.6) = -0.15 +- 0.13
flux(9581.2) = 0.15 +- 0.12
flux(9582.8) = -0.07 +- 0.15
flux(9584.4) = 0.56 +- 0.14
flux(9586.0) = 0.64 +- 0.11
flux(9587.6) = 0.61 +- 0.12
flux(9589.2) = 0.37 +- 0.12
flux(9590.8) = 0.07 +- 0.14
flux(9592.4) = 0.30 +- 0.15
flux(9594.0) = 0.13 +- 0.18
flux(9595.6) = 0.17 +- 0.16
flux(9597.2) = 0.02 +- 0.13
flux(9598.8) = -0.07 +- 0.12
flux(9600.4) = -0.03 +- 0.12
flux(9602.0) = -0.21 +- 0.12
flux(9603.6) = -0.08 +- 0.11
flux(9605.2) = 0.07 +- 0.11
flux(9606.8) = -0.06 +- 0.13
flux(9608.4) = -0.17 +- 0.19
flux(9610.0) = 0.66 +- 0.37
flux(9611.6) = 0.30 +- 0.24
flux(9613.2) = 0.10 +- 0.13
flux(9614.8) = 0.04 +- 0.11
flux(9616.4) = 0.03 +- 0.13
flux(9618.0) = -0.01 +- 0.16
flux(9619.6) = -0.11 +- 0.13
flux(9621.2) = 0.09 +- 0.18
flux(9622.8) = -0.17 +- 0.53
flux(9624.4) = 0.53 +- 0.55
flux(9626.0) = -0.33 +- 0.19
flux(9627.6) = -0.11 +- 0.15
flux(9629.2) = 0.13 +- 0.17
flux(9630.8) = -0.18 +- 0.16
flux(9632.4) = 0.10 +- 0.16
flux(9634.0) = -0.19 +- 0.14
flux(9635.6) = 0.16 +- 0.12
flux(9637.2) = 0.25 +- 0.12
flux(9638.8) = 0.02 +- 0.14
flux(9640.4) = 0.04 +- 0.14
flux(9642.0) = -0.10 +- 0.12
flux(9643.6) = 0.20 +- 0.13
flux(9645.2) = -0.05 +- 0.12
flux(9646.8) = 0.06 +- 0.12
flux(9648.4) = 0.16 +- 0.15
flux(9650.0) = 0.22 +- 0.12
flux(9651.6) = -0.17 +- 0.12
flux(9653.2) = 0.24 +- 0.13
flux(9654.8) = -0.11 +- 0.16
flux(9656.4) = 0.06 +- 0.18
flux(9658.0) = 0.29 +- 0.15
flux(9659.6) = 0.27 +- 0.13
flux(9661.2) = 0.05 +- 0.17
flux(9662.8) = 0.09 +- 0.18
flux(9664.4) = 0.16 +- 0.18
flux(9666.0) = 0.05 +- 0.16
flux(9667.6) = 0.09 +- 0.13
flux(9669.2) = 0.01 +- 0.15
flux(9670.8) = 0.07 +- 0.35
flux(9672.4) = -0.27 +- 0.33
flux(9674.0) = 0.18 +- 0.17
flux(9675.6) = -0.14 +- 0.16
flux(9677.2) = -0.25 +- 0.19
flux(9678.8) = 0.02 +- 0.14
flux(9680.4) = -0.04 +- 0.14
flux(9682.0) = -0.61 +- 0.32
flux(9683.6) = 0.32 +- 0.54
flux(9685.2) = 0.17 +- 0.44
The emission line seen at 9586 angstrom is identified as H-beta 4861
